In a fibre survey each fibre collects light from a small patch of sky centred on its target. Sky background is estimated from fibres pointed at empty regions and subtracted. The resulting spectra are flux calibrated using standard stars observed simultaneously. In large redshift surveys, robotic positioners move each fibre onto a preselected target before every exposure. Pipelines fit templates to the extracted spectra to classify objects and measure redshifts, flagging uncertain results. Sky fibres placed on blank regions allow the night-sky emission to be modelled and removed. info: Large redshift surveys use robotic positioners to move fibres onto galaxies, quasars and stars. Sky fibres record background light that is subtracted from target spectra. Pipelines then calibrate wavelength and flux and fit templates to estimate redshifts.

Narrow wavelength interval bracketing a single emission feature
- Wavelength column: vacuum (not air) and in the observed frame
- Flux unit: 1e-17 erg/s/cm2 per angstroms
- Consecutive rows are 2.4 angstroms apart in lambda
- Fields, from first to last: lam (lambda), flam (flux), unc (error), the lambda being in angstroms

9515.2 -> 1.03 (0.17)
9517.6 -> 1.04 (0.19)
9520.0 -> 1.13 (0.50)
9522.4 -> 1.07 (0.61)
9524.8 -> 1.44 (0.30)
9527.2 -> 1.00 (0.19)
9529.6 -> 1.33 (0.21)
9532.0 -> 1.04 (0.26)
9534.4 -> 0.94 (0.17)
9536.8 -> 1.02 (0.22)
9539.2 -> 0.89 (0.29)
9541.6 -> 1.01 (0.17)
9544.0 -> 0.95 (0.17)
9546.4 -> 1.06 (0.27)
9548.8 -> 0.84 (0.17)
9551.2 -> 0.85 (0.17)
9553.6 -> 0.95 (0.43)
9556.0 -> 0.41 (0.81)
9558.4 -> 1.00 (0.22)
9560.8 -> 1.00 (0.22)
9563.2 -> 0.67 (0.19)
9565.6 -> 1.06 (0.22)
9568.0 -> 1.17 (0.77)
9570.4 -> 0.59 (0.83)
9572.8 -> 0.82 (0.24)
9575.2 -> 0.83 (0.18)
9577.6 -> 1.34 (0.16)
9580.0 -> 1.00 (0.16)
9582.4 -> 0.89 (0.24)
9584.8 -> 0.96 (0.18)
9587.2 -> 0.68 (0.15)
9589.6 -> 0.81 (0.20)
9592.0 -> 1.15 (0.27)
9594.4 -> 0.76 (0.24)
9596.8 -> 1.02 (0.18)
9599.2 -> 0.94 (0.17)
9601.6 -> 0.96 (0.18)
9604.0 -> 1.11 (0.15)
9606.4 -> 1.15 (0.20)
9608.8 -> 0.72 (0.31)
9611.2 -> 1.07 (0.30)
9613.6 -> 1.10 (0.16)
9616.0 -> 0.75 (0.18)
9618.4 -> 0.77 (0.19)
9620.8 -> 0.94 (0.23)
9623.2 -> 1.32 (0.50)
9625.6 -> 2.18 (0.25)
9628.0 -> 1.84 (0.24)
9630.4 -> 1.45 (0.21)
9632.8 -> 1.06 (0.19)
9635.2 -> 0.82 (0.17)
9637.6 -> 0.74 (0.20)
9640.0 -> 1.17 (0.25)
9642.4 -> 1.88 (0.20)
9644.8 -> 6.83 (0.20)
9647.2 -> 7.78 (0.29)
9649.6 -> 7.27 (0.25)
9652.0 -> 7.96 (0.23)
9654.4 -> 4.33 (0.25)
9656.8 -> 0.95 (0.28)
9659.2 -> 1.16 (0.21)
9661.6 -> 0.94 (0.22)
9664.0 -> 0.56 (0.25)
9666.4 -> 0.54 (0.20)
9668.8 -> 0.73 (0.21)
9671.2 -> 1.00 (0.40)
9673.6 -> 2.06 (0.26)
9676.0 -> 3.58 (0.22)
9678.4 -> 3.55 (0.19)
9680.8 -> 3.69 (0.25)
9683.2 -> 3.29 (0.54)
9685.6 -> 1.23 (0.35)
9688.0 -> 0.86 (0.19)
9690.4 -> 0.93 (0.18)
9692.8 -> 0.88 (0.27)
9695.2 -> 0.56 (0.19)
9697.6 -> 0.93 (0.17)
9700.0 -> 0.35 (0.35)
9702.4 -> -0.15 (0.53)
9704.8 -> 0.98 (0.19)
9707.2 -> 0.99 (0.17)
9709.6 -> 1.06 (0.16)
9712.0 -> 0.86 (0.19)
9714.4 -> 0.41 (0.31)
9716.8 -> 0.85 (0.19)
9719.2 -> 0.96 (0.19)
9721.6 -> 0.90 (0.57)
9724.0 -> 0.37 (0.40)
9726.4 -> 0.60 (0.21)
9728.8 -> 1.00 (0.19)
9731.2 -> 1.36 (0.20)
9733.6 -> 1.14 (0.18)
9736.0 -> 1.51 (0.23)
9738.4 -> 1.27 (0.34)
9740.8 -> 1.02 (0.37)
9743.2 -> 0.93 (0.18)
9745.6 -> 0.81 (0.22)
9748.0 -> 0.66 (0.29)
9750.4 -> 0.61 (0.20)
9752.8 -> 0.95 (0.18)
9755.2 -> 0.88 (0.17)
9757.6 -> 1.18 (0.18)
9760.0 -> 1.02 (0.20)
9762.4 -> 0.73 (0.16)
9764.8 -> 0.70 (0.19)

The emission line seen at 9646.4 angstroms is Halpha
